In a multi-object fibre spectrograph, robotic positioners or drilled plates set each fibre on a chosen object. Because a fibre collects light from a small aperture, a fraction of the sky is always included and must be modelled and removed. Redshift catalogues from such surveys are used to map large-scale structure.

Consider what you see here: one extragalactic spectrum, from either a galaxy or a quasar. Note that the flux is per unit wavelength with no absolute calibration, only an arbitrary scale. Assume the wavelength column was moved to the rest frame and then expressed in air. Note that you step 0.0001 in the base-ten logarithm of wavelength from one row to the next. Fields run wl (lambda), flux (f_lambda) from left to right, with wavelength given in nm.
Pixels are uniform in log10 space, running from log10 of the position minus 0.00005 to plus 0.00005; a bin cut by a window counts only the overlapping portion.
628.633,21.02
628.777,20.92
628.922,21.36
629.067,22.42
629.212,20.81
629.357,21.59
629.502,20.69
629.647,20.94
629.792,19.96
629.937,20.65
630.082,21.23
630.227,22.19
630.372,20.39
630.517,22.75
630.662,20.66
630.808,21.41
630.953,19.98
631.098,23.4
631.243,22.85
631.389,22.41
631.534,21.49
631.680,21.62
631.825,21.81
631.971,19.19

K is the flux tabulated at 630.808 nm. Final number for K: 21.41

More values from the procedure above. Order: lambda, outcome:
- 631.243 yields 22.85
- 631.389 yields 22.41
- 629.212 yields 20.81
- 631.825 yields 21.81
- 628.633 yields 21.02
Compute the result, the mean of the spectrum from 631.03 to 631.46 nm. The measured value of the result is 22.9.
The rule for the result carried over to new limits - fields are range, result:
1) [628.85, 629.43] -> 21.5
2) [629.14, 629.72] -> 21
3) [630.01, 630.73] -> 21.5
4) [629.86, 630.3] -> 21.4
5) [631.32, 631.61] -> 21.9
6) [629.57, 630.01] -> 20.5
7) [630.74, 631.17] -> 21.6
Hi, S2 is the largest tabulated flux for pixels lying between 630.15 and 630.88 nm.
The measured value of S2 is 22.75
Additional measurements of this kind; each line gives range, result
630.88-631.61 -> 23.4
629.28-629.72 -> 21.59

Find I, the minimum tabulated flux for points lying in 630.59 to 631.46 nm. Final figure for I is 19.98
